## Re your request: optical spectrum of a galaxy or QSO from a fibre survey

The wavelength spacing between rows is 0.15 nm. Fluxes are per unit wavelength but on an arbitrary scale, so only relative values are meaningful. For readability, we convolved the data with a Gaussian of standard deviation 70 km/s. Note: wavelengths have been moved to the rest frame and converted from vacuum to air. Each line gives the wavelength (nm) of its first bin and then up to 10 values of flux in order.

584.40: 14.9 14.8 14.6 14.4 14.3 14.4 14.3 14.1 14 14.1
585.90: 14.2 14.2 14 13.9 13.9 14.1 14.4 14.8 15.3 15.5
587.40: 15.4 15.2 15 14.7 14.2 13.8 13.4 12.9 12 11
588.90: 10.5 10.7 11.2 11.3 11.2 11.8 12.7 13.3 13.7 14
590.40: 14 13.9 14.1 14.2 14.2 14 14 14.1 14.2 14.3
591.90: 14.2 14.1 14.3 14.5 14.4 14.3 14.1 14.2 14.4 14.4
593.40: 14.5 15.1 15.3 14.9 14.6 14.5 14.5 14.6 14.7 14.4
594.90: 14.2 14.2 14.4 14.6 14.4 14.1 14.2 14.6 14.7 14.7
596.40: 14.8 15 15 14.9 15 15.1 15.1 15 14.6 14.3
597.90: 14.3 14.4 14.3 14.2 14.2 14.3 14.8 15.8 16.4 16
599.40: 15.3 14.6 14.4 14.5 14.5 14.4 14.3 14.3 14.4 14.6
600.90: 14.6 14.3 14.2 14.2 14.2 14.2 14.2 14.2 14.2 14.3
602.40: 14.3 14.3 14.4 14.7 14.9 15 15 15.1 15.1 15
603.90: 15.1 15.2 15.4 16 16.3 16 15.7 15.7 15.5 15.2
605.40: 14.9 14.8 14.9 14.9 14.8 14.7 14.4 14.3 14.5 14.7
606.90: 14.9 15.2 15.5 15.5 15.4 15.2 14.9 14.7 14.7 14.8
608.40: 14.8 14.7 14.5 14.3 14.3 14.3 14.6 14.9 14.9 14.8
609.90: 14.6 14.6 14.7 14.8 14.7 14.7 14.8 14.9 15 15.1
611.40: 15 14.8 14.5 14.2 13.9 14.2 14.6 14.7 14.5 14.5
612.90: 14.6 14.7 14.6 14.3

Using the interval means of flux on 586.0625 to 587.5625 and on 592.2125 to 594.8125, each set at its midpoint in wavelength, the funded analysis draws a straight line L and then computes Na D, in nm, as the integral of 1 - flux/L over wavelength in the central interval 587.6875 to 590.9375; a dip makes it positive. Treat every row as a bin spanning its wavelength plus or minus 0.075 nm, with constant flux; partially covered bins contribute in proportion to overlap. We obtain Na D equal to 0.39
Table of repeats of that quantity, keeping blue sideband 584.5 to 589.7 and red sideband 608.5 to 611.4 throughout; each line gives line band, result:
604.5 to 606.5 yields -0.09 nm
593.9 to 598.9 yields -0.18 nm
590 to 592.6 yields -0.05 nm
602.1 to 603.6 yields -0.03 nm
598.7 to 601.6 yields -0.10 nm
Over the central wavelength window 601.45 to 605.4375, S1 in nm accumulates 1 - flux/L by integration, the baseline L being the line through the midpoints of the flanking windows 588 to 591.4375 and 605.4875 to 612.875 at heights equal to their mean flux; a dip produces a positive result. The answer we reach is -0.22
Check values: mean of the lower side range 12.9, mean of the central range 15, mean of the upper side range 14.7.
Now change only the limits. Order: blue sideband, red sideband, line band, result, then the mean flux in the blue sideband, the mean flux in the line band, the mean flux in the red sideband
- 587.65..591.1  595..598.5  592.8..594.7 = -0.095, 12.9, 14.6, 14.6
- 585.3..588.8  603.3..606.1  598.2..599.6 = -0.012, 14.1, 15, 15.3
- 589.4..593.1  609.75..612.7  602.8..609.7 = -0.266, 13.8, 15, 14.6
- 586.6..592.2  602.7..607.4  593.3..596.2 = -0.096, 13.6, 14.6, 15.1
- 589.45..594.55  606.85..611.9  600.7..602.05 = 0.017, 14.1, 14.3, 14.8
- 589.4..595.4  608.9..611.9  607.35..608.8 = -0.024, 14.1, 14.9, 14.7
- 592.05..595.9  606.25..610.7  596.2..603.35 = -0.026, 14.5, 14.6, 14.8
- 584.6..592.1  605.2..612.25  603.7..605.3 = -0.113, 13.7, 15.6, 14.8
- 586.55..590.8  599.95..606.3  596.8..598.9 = -0.050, 13.4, 14.6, 14.8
